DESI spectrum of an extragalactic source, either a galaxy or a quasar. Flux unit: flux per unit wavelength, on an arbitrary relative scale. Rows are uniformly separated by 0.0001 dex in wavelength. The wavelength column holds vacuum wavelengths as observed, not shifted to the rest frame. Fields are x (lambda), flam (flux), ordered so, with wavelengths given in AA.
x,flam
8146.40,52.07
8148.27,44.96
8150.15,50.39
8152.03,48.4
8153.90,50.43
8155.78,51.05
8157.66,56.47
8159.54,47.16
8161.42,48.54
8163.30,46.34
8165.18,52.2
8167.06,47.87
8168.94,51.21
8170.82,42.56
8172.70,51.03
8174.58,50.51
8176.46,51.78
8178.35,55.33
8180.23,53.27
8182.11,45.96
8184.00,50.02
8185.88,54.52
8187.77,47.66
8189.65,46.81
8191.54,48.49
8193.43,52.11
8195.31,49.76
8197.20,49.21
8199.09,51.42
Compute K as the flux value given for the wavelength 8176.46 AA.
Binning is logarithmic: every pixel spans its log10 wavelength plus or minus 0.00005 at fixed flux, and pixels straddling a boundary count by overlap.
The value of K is 51.78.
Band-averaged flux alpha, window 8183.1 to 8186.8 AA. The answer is 52.3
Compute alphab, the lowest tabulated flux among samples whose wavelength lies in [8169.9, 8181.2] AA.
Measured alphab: 42.56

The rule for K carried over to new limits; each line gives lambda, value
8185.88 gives 54.52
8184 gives 50.02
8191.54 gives 48.49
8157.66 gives 56.47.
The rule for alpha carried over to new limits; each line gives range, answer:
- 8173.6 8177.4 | 51.2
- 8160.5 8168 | 48.7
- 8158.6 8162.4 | 47.8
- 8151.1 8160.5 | 50.7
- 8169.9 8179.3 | 50.3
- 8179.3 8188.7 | 50.3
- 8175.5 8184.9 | 51.3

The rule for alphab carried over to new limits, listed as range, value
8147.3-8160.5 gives 44.96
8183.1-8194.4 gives 46.81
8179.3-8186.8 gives 45.96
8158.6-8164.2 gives 46.34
